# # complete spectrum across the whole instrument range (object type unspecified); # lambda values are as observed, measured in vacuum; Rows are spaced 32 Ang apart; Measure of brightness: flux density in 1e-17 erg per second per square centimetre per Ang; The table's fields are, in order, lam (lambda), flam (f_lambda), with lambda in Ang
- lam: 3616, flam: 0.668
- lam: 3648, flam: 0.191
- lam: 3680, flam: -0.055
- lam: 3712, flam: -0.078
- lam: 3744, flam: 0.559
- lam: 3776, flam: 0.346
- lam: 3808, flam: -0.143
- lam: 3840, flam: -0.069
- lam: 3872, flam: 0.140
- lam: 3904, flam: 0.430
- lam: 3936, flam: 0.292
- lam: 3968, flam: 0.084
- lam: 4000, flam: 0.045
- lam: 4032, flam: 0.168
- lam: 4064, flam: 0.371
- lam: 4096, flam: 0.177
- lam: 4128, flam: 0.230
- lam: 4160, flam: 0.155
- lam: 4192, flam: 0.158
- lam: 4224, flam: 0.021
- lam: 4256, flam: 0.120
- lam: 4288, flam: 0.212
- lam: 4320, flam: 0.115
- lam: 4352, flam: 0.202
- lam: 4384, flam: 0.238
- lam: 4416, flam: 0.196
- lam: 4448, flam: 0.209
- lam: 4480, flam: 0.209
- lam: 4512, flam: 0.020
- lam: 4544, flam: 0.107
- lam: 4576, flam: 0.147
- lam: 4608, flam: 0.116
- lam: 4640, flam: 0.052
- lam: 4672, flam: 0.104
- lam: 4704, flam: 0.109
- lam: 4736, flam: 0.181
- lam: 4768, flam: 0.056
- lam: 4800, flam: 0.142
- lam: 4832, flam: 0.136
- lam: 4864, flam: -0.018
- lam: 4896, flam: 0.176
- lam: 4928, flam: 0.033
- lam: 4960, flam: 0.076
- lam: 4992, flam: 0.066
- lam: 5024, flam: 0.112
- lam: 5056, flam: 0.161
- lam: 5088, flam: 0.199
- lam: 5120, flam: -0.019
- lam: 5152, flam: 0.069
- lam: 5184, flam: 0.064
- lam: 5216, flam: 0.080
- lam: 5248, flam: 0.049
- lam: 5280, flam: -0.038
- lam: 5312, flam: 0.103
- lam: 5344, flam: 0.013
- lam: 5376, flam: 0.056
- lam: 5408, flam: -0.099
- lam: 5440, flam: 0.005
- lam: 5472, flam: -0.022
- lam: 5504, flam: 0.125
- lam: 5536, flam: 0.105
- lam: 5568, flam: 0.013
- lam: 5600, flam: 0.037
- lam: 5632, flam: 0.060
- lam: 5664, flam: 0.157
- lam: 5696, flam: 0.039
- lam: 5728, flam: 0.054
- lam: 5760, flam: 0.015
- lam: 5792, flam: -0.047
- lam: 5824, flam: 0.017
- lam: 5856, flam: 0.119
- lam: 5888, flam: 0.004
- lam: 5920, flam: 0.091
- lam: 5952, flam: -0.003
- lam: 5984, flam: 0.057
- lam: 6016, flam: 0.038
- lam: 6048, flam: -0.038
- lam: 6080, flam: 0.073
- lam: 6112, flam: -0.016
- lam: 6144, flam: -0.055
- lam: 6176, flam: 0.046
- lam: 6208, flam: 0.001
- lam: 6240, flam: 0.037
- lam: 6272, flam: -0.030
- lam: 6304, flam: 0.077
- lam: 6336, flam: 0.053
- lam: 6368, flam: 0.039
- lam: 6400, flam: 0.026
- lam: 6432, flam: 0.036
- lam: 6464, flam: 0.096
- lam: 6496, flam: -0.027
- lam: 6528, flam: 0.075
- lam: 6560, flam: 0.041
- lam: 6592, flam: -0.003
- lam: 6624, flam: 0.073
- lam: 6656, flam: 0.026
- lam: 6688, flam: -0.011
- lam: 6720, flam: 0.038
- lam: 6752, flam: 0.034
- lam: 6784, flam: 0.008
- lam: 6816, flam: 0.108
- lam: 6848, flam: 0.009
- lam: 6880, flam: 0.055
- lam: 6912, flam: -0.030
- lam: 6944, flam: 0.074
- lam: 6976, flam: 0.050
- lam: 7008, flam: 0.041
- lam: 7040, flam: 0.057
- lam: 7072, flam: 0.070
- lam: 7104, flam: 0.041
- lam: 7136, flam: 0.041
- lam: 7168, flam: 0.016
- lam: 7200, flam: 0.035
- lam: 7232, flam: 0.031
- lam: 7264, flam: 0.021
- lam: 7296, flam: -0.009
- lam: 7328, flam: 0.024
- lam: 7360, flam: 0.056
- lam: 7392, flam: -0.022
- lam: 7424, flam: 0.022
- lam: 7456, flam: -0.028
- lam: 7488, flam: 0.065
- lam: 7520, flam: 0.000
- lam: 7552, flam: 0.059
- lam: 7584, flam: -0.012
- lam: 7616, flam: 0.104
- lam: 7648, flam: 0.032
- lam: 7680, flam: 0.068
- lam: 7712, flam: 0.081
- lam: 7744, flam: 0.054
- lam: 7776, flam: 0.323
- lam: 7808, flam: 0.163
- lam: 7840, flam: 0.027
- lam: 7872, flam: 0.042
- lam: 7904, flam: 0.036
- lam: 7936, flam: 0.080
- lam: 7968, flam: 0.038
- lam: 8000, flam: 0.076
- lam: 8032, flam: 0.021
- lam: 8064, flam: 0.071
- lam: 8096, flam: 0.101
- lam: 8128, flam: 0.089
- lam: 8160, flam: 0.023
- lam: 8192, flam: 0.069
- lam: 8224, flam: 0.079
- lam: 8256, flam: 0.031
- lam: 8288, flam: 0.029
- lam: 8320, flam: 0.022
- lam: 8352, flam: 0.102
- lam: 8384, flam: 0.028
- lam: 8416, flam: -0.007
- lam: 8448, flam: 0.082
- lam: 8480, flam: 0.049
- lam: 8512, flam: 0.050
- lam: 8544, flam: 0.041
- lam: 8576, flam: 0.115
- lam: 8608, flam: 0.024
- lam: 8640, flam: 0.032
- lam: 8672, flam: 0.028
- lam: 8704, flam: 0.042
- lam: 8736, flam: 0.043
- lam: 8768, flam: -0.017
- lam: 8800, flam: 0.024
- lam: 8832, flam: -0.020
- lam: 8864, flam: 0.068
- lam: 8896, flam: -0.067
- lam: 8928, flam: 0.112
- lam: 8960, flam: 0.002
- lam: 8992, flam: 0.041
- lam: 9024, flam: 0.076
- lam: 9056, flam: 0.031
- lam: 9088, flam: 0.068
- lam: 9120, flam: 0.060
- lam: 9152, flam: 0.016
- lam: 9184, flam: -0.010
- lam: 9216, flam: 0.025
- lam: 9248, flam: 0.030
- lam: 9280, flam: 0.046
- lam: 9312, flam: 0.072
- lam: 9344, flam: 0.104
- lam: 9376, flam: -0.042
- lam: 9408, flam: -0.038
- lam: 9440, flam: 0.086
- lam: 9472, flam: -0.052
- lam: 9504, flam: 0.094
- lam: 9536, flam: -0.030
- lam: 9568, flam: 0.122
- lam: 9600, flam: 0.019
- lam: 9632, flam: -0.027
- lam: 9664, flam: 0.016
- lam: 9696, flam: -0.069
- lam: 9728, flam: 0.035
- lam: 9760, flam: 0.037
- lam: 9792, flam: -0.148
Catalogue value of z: 1.089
